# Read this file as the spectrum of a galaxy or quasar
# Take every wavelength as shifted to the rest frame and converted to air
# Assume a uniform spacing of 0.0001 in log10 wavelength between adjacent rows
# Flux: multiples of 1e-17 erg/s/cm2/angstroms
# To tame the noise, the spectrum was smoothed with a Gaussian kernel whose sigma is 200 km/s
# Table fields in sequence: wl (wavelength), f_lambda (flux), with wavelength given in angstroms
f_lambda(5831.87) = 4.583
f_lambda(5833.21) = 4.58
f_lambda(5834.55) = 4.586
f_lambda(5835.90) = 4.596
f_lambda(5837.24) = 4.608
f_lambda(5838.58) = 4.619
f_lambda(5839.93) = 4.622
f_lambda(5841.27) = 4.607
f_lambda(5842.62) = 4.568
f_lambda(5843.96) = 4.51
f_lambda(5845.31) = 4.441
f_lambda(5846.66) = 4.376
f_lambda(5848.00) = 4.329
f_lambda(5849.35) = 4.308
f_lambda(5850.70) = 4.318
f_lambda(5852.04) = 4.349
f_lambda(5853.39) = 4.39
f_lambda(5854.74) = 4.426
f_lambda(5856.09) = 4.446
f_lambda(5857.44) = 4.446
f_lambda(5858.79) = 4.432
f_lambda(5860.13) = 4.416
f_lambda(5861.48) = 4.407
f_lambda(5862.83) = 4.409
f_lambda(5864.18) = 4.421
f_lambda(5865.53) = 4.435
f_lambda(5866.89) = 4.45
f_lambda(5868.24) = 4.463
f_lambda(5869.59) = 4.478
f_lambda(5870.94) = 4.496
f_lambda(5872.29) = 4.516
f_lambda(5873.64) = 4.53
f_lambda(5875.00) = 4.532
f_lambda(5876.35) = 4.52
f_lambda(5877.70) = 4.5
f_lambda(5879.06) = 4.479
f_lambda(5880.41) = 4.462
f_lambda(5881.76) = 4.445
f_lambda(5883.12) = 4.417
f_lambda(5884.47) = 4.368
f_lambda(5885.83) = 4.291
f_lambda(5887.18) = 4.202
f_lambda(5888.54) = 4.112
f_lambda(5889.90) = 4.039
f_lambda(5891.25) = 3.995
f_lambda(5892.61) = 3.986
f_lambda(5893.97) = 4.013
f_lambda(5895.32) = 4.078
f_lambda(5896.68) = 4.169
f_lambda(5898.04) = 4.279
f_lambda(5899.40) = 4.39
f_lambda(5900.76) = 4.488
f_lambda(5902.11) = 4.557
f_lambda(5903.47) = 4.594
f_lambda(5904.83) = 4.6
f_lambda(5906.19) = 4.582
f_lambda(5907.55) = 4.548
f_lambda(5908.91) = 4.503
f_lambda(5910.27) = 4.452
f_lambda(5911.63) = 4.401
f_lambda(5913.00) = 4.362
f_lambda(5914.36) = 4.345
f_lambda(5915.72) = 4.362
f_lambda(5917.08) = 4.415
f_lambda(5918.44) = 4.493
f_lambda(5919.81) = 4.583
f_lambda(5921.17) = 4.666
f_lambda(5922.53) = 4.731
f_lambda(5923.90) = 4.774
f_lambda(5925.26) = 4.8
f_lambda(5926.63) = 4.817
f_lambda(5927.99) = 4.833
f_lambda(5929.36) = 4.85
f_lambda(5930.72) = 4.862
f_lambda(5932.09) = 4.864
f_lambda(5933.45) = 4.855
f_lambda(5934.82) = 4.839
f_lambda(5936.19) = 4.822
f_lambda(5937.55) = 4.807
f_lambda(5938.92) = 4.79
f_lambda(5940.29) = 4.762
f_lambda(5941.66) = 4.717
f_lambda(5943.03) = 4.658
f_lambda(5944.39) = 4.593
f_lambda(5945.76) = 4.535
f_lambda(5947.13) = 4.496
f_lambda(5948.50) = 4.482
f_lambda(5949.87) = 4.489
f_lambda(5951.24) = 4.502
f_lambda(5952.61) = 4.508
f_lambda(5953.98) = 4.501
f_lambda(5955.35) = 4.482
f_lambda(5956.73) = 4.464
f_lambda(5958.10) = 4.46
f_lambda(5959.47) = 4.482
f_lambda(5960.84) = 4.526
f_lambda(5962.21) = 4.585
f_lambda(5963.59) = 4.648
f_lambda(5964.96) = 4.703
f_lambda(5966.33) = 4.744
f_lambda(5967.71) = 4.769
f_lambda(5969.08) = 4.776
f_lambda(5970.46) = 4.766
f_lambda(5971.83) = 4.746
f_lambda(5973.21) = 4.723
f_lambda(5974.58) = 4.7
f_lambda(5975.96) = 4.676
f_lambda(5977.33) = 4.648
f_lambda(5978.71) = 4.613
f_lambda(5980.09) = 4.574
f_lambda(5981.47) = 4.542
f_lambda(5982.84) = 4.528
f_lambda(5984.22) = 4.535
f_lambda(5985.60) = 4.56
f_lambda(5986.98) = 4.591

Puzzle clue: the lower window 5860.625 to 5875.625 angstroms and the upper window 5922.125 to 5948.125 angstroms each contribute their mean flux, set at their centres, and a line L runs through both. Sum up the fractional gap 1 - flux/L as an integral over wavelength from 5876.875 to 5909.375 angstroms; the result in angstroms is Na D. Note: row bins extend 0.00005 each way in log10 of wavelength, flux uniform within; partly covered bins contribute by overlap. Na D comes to 1.7 angstroms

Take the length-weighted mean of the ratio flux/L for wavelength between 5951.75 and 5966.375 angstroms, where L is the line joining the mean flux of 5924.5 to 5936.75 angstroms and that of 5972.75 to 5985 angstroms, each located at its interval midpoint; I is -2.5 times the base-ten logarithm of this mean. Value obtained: 0.04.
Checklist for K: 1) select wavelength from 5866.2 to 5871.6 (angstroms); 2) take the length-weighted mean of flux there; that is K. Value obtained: 4.47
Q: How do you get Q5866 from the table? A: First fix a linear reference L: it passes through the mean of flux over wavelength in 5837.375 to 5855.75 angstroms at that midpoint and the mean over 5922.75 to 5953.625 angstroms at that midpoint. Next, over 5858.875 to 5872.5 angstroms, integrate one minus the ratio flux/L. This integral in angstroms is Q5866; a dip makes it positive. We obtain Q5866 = 0.2 angstroms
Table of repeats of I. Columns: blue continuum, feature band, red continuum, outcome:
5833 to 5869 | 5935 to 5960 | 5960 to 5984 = 0.01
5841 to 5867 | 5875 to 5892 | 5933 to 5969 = 0.04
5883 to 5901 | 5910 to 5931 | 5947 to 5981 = -0.06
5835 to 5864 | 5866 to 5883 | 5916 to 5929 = 0.01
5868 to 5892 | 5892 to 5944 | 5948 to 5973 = -0.02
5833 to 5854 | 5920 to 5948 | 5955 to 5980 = -0.04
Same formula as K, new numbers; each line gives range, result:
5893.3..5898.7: 4.14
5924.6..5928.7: 4.81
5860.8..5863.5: 4.41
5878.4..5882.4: 4.47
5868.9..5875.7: 4.51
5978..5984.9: 4.56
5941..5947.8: 4.6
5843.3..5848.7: 4.41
